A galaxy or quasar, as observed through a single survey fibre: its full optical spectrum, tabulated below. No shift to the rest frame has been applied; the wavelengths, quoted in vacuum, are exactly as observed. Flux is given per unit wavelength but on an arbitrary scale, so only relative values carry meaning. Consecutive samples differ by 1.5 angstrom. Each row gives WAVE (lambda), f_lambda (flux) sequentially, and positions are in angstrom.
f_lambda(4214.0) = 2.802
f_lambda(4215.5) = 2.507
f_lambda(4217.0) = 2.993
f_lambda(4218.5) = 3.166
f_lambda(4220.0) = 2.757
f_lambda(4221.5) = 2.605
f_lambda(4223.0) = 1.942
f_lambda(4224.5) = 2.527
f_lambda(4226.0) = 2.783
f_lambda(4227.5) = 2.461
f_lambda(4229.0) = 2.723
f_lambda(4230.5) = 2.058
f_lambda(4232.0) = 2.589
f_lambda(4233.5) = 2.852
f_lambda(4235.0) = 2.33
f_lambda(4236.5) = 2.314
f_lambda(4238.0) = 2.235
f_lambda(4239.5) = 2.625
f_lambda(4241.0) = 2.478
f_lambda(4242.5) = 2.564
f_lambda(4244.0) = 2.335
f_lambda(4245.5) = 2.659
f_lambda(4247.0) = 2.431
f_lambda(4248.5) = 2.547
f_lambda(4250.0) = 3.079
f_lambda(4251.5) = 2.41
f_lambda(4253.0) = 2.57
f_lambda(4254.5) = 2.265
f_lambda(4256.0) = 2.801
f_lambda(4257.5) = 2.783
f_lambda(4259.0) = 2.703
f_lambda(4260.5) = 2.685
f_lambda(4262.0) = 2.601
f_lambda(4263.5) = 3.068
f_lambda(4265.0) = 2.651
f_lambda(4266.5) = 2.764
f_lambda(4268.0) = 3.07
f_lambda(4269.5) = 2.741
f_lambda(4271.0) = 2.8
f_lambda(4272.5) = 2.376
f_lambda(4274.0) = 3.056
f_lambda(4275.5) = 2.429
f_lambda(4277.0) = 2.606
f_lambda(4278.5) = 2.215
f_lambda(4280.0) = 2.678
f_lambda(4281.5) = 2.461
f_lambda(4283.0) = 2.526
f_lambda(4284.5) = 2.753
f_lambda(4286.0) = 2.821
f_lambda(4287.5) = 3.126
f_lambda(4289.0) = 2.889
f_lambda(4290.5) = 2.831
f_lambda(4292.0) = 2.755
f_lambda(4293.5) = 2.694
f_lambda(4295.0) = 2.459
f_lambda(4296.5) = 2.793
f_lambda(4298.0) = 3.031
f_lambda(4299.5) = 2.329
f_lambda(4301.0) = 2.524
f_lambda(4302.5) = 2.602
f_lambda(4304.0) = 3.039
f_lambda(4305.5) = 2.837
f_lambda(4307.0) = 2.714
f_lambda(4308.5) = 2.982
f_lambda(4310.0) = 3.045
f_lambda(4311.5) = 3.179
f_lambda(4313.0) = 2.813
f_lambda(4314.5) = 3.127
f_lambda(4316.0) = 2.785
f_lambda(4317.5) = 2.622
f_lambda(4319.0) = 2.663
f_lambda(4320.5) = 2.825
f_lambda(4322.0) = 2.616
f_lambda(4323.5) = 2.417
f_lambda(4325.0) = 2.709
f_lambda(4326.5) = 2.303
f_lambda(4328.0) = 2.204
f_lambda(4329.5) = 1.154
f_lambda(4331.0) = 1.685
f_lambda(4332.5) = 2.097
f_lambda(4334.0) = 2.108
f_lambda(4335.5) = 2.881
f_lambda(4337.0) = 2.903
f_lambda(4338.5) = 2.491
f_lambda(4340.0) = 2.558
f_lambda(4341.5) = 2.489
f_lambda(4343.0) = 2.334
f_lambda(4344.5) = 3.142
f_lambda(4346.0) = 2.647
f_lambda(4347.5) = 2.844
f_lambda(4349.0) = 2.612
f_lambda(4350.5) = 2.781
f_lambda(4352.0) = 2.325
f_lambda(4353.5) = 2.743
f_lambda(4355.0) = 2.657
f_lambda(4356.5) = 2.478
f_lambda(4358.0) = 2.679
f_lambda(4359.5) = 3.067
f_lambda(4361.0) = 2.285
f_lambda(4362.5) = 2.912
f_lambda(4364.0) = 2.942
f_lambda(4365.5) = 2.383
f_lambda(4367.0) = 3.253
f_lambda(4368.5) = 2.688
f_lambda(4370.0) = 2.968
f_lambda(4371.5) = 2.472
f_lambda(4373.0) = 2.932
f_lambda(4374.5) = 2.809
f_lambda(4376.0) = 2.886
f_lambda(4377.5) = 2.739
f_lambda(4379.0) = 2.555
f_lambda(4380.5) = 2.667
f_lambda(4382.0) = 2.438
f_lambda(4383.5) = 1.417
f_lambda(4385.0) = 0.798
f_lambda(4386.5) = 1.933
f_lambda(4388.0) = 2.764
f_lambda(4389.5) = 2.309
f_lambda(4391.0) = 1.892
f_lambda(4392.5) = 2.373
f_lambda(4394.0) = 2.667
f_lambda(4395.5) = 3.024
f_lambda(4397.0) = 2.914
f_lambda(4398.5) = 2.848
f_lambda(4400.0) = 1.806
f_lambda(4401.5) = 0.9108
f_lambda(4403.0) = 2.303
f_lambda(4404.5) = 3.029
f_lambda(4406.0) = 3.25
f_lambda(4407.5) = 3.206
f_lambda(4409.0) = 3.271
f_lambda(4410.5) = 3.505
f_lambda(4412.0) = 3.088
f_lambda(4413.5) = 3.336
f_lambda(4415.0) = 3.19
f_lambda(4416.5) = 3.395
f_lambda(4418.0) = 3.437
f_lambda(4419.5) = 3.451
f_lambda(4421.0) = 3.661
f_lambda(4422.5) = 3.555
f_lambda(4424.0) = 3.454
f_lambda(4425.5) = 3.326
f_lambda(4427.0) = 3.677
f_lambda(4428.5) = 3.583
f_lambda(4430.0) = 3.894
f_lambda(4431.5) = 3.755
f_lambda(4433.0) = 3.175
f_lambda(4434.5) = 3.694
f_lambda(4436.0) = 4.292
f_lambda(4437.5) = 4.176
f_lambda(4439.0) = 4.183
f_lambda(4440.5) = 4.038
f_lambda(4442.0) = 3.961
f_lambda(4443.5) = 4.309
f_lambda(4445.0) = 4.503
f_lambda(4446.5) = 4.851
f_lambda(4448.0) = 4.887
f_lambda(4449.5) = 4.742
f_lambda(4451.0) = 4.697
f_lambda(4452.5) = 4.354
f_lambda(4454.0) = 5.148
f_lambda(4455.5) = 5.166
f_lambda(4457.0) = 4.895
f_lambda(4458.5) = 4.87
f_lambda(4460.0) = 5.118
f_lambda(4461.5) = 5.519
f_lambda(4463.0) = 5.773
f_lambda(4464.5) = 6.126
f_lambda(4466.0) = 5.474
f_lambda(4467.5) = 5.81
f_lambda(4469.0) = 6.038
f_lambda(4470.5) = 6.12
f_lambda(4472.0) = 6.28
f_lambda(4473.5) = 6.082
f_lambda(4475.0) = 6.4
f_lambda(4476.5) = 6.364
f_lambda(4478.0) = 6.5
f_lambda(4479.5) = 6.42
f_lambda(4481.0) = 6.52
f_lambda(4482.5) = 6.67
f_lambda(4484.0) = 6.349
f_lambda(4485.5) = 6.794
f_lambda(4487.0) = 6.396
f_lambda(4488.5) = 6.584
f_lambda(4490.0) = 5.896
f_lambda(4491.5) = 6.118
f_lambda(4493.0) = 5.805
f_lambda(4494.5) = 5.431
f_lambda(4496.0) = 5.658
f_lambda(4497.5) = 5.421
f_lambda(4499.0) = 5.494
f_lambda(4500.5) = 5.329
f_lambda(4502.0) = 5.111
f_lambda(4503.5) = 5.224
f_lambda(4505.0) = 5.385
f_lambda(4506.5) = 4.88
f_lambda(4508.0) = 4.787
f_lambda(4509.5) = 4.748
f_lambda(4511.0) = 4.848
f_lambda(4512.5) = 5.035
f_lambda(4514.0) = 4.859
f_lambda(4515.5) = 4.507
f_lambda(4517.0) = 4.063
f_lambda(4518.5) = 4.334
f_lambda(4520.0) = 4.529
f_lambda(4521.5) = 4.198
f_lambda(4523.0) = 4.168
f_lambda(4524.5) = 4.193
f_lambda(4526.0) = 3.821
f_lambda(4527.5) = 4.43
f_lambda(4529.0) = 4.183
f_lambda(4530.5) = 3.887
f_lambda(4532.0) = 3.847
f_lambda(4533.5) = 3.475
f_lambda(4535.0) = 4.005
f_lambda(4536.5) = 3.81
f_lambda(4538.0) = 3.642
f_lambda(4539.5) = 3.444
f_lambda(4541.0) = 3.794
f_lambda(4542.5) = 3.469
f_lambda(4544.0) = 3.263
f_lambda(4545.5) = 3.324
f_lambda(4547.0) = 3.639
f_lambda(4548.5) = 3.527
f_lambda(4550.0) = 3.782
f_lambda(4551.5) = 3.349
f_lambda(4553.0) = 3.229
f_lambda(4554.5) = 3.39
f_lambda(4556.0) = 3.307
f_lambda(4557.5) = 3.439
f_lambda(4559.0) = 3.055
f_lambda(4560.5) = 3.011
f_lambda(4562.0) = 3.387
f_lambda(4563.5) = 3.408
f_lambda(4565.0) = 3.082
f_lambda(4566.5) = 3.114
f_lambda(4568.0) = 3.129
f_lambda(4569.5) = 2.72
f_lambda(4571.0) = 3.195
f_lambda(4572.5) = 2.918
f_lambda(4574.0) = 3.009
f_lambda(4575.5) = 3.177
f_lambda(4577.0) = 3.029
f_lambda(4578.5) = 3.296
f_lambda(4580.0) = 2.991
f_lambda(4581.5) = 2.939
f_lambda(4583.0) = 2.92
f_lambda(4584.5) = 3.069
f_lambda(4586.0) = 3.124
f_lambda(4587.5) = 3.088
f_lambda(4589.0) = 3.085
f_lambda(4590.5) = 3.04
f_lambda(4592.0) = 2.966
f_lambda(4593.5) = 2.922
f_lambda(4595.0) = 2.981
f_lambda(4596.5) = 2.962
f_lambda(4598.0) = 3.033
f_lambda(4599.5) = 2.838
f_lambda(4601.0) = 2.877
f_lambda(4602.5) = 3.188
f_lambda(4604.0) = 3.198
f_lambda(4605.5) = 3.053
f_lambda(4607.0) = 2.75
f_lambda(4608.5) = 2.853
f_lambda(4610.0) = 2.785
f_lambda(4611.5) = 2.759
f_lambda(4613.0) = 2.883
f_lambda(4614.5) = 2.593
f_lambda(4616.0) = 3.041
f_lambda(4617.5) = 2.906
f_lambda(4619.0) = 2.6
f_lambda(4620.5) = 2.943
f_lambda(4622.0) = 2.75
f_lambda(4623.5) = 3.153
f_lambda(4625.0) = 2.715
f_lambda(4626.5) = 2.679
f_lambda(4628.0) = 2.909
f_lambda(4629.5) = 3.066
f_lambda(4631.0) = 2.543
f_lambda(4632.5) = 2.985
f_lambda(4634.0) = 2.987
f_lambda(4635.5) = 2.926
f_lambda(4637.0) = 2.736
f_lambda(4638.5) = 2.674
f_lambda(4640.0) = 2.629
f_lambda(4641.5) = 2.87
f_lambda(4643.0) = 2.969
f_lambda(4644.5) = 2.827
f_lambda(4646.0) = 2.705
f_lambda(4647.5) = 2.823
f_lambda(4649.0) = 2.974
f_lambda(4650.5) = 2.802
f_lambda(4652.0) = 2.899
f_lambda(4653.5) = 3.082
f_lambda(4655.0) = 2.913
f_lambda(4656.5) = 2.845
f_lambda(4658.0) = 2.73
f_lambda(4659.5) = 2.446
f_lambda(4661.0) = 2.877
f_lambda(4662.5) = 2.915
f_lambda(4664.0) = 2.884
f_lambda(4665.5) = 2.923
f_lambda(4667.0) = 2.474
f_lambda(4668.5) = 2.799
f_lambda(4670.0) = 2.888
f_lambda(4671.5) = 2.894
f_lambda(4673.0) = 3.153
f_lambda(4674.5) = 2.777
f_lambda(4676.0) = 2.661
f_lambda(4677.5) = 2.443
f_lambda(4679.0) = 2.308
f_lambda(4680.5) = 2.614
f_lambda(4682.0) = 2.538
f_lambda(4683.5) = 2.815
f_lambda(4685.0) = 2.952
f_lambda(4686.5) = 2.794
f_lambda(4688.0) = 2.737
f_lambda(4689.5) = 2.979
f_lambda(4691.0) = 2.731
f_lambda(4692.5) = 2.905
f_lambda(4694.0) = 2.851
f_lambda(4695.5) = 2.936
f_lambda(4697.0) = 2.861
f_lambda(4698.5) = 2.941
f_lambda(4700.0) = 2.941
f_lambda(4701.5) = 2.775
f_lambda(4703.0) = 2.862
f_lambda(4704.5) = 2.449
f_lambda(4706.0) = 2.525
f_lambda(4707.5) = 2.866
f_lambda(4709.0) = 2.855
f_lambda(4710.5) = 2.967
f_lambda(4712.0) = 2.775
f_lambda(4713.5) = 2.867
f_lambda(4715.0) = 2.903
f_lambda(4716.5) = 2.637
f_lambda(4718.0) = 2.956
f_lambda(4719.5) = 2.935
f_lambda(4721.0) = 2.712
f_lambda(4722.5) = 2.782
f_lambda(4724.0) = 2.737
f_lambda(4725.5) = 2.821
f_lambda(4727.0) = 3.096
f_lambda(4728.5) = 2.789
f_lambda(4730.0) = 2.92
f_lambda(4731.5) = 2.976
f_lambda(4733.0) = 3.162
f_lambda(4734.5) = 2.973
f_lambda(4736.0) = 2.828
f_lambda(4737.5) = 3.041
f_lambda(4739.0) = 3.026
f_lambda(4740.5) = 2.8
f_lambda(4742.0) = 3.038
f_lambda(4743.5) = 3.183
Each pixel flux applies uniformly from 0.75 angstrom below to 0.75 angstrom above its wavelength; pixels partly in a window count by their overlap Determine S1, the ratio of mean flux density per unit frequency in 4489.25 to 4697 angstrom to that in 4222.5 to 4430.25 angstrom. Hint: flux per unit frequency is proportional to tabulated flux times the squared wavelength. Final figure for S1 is 1.41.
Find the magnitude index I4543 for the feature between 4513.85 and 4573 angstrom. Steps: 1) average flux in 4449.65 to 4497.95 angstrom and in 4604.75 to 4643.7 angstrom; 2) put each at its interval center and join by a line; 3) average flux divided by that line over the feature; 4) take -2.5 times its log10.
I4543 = 0.220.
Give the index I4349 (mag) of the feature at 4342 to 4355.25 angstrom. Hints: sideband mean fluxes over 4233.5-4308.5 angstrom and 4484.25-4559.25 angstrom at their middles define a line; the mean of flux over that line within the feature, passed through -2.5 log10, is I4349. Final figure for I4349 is 0.20 mag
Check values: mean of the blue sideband 2.66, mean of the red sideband 4.48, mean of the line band 2.67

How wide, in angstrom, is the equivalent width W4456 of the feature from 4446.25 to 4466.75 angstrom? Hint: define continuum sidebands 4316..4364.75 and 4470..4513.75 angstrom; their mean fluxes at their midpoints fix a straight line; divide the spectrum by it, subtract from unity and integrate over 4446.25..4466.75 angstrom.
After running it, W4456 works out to -0.31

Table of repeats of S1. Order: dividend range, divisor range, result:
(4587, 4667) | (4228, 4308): 1.28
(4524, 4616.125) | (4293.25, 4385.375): 1.38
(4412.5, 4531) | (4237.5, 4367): 2.00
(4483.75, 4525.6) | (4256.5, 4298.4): 2.11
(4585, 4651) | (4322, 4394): 1.31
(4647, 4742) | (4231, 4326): 1.27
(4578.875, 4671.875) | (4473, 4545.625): 0.61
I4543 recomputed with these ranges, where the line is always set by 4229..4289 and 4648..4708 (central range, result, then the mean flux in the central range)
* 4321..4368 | 0.05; 2.54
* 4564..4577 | -0.11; 3.05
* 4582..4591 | -0.11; 3.05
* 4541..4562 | -0.23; 3.38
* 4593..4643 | -0.04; 2.87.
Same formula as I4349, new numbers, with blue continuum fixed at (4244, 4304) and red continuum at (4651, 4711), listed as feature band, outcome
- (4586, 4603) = -0.09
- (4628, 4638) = -0.03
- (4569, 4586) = -0.10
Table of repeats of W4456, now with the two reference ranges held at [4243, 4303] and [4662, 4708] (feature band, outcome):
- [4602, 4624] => -1.0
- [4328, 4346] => 2.2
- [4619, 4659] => -1.1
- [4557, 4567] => -1.7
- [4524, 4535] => -5.0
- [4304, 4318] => -1.2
